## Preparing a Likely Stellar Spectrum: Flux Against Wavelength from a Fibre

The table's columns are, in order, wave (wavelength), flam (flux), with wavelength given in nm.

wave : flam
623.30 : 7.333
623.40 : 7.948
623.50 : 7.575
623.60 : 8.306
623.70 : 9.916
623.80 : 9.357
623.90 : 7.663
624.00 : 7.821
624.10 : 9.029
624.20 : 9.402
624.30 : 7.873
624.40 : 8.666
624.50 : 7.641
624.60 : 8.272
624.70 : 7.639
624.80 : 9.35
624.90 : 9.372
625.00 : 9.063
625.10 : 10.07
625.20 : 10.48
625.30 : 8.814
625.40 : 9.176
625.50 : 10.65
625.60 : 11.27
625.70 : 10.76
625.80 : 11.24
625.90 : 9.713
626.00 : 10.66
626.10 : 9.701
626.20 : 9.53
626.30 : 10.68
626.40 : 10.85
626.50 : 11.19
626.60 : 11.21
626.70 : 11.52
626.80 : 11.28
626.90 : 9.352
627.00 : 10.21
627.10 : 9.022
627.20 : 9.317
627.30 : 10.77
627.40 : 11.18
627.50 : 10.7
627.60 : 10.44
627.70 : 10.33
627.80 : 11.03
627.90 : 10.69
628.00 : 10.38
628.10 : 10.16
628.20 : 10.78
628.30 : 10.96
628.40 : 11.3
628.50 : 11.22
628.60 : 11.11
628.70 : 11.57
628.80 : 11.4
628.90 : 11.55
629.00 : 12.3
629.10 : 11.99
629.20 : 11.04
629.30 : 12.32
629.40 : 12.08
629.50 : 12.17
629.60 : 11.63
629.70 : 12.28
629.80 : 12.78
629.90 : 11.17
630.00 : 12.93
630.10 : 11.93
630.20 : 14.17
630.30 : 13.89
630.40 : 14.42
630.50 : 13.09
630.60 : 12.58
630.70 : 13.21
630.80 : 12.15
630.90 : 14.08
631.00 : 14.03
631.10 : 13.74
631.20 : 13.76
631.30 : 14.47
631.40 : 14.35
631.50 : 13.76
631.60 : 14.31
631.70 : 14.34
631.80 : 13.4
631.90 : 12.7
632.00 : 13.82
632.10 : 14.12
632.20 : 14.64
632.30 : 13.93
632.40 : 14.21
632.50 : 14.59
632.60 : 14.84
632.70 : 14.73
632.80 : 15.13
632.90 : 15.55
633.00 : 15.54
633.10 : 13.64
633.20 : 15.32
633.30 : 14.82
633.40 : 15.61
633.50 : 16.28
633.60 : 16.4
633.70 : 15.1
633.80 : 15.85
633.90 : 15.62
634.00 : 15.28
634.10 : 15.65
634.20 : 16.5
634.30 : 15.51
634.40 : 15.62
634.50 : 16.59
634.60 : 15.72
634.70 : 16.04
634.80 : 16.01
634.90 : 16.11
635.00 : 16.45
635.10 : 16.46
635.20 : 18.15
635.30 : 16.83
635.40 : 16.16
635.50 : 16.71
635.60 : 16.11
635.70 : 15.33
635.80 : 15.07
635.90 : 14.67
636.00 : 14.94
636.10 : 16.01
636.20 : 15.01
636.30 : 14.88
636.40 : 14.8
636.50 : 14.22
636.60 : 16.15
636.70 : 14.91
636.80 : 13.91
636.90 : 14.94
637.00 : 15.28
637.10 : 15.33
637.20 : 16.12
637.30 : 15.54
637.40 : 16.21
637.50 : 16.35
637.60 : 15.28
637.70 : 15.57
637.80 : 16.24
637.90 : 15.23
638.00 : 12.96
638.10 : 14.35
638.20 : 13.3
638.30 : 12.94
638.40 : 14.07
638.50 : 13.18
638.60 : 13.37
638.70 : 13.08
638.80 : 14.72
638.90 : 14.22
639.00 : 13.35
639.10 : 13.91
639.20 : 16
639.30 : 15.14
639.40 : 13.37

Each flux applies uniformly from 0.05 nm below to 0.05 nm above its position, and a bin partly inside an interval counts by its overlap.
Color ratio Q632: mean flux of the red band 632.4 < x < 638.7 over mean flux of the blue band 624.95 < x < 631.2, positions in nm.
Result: 1.35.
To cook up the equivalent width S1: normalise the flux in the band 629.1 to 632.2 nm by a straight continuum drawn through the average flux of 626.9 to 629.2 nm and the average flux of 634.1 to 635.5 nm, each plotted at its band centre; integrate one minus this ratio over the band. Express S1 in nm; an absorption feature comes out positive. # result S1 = -0.06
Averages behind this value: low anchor 10.8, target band 13.2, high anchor 16.3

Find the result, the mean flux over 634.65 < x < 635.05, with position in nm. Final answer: 16.2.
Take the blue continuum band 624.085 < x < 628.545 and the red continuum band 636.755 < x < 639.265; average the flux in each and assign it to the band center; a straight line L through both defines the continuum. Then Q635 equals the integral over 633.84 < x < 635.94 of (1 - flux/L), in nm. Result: -0.41 nm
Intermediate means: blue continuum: 10.1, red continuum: 14.6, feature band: 16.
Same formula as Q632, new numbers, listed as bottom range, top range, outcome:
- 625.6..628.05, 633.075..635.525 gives 1.52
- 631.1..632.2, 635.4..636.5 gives 1.10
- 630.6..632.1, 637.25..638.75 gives 1.06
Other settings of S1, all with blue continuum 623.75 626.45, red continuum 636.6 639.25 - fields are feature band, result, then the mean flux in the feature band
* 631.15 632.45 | -0.19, 14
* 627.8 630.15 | -0.11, 11.5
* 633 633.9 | -0.18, 15.4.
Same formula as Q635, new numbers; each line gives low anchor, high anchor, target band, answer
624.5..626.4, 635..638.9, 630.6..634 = -0.39 nm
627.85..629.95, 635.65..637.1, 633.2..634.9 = -0.23 nm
